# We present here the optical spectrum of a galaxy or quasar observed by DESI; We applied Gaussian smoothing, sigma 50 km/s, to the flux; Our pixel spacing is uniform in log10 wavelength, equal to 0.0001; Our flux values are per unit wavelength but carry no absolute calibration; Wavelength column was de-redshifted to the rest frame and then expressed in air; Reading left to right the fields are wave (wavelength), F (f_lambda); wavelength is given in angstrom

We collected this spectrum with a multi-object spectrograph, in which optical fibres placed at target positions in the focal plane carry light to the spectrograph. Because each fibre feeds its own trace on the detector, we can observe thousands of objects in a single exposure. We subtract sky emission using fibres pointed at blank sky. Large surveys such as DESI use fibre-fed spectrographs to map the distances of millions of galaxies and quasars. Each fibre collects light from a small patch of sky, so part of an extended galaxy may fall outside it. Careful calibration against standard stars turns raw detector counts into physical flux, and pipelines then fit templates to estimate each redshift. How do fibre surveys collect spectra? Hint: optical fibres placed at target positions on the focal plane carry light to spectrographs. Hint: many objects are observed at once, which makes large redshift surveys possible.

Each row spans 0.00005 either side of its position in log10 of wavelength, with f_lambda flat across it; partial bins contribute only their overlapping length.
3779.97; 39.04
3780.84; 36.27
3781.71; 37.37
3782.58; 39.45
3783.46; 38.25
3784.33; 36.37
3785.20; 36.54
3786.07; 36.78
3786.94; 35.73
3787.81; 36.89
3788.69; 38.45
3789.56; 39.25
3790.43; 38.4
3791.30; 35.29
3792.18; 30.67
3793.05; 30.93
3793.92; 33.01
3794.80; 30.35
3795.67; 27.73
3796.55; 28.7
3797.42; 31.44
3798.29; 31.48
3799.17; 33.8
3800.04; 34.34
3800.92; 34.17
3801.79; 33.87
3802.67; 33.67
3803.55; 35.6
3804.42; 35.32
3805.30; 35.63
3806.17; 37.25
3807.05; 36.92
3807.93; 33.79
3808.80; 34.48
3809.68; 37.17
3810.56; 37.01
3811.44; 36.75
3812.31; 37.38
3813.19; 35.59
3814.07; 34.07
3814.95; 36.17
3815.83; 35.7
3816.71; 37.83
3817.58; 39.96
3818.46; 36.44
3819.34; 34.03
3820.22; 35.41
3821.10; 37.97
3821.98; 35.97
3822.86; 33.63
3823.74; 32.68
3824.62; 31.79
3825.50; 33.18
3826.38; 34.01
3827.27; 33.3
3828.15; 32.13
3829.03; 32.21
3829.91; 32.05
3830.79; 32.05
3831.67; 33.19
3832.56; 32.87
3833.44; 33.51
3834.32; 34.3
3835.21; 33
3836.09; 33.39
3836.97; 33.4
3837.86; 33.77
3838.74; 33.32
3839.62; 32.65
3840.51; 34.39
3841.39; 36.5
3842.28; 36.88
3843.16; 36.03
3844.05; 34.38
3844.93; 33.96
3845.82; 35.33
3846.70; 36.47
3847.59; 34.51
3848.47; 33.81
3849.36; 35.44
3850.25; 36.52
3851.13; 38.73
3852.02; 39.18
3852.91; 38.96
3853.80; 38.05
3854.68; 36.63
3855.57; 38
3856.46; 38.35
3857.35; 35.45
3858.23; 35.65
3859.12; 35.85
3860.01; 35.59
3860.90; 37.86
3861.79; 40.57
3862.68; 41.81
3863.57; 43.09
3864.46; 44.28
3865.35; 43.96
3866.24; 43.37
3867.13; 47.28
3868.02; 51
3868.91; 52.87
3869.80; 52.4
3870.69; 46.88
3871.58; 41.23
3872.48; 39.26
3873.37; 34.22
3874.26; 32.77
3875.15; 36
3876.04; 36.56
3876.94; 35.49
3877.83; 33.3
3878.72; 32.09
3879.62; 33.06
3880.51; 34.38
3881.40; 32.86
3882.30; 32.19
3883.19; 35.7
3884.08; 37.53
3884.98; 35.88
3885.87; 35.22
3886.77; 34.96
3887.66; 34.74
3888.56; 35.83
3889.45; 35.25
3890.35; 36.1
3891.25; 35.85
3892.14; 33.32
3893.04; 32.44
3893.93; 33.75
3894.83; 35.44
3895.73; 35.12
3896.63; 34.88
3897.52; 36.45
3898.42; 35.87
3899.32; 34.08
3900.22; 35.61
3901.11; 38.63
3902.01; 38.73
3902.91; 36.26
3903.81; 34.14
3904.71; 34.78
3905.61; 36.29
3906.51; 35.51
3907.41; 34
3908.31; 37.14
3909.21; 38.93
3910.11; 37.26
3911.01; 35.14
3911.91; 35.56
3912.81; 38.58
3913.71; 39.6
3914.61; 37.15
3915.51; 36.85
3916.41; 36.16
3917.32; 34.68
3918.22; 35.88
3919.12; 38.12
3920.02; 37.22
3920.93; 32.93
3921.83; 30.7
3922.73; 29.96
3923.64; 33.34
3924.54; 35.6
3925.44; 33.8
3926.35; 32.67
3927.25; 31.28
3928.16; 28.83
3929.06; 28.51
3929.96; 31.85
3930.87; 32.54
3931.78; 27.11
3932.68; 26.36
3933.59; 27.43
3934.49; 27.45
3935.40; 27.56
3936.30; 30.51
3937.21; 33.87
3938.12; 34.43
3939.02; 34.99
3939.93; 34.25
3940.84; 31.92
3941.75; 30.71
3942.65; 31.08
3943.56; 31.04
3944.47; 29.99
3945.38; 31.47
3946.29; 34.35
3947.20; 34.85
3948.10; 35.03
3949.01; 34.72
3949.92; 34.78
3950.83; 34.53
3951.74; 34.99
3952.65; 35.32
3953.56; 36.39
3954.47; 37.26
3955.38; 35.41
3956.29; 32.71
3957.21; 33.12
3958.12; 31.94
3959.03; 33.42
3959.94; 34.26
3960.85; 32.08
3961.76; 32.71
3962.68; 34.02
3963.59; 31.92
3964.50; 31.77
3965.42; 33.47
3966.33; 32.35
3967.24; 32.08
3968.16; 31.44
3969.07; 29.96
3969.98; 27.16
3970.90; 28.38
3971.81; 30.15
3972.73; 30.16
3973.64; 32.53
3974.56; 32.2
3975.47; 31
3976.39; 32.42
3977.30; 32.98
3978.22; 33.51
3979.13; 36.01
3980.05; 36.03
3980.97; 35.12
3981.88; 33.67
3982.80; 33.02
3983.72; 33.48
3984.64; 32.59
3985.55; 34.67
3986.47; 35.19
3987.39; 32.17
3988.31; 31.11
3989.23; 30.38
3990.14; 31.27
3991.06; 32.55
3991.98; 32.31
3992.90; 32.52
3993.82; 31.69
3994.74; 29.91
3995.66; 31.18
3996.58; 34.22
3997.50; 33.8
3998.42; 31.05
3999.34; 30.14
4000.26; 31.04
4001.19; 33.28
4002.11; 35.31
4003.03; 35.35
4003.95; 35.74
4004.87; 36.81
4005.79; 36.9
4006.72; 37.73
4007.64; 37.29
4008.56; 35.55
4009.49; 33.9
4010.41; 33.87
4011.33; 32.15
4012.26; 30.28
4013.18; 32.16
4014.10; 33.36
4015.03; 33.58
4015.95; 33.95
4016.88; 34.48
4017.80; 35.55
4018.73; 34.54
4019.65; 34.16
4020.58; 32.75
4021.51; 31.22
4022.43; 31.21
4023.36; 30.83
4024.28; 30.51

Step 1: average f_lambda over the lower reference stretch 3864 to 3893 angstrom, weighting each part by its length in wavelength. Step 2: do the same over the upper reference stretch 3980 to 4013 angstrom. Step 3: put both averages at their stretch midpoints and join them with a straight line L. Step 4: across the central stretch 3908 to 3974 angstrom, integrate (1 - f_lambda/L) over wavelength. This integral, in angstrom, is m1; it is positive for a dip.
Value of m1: 4.8 angstrom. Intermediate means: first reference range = 38.2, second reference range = 33.4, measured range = 33.1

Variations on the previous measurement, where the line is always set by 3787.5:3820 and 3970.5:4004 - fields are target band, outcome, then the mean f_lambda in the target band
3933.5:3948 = 0.60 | 31.8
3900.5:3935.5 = -0.58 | 34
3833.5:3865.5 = -2.13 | 36.6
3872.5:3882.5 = -0.06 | 34.2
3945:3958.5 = -0.59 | 34.5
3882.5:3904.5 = -1.10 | 35.5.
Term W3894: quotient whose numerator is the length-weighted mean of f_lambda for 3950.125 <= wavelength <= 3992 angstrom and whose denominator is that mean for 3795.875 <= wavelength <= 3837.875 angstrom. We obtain 0.96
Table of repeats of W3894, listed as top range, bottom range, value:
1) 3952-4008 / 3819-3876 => 0.89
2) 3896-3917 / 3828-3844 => 1.08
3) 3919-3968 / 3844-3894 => 0.86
